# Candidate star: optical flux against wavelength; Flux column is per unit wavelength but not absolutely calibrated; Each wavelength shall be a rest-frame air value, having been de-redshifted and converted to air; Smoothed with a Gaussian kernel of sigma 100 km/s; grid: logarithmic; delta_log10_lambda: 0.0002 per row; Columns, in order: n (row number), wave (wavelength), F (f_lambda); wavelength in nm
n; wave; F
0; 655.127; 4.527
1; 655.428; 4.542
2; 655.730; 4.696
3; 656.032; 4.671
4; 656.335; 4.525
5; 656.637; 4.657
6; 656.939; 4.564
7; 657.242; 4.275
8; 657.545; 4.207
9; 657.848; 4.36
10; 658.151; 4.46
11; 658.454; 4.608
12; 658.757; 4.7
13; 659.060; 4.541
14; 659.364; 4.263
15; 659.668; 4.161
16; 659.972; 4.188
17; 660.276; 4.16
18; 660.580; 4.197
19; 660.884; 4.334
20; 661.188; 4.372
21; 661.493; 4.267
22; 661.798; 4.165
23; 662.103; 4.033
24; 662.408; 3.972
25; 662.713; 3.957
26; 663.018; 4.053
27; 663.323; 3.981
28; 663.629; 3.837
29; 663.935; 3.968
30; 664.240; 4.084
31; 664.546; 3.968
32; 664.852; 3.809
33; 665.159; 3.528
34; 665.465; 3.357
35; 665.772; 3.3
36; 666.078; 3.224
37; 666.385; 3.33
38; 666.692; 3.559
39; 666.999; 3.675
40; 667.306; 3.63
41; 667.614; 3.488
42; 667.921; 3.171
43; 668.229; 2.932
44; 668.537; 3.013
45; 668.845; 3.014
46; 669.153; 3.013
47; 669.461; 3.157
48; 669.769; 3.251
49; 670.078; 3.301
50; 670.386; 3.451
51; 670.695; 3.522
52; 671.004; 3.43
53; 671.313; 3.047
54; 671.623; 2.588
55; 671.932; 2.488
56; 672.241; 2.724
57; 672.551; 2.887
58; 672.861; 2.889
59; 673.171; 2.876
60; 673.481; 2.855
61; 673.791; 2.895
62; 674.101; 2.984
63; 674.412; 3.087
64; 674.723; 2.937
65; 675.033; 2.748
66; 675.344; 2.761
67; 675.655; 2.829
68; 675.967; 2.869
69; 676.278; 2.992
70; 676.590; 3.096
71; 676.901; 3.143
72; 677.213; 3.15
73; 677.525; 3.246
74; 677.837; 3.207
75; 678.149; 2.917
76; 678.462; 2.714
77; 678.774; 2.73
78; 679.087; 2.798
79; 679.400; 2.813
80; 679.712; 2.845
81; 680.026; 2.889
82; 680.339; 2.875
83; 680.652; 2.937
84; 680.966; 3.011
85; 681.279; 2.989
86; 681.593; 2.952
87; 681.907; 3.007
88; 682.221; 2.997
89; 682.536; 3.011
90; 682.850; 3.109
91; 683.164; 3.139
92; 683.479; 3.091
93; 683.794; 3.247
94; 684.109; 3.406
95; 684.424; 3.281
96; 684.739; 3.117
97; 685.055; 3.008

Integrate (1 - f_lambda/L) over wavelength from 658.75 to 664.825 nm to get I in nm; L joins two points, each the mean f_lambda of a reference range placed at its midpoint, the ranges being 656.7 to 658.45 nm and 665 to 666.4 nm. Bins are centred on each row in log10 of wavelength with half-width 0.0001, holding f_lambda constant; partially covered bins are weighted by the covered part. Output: -0.450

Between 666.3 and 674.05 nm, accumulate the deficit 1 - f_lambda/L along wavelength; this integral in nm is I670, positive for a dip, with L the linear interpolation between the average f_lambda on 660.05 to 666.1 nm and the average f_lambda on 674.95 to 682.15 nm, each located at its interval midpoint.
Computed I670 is 0.81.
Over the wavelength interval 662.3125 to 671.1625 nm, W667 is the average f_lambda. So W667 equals 3.51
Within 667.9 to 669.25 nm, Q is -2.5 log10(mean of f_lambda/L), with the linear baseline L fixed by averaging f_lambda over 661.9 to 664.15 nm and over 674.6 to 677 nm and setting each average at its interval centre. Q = 0.17 mag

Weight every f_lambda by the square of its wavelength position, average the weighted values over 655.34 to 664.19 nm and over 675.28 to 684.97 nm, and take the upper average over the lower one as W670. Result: 0.74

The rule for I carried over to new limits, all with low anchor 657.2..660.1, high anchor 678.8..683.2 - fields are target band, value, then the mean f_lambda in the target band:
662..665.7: 0.17 nm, 3.86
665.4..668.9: 0.48 nm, 3.31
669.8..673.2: 0.50 nm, 3.03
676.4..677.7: 0.02 nm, 3.16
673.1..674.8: 0.23 nm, 2.94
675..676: 0.15 nm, 2.8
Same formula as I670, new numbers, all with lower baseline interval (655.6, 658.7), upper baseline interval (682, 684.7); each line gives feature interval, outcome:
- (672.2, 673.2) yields 0.229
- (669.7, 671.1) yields 0.155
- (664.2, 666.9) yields 0.345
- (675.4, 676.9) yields 0.243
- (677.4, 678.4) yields 0.103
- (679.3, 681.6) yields 0.271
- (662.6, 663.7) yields 0.061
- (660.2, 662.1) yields 0.028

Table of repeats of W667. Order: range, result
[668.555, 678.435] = 3.01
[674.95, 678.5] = 2.99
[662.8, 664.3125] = 3.98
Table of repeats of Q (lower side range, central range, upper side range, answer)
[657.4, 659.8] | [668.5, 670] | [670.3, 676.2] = 0.078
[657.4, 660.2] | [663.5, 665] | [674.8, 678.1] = 0.005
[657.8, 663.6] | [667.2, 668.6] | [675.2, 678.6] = 0.138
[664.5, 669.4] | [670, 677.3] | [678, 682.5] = 0.053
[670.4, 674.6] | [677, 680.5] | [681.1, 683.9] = 0.033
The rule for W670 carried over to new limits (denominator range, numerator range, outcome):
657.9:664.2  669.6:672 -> 0.77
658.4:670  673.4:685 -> 0.83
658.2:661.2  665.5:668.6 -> 0.78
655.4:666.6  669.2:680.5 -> 0.75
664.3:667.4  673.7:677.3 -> 0.86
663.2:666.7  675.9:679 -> 0.85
